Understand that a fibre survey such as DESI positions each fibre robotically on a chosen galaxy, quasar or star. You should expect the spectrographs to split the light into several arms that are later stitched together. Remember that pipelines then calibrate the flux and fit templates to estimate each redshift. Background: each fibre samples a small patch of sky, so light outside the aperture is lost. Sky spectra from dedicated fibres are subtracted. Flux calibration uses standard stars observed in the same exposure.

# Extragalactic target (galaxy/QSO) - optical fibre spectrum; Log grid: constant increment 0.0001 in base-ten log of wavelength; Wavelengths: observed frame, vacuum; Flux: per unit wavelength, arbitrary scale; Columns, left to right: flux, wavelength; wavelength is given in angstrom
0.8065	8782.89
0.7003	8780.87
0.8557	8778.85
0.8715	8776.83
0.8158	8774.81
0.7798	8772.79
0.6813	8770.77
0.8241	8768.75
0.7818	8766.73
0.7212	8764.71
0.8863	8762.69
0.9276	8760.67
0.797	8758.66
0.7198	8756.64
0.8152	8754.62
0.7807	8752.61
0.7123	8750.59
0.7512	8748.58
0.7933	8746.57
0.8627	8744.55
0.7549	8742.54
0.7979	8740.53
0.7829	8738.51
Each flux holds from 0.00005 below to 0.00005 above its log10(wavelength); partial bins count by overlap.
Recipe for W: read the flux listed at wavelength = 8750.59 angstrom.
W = 0.7123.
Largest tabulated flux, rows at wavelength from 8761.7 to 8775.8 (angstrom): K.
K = 0.8863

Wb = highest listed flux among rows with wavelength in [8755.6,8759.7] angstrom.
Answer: 0.797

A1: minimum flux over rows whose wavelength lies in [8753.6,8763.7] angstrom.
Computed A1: 0.7198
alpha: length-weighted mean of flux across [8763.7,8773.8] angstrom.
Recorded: 0.757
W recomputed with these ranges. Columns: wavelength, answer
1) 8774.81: 0.8158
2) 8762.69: 0.8863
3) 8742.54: 0.7549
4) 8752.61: 0.7807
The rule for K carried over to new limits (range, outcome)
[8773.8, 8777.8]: 0.8715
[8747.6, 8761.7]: 0.9276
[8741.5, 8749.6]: 0.8627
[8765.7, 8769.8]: 0.8241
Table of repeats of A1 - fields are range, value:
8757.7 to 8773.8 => 0.6813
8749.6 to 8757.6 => 0.7123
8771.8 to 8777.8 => 0.7798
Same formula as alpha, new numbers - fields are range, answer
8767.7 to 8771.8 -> 0.753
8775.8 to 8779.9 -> 0.862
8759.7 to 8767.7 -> 0.828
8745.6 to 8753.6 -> 0.76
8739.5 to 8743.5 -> 0.776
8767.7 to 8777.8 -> 0.794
